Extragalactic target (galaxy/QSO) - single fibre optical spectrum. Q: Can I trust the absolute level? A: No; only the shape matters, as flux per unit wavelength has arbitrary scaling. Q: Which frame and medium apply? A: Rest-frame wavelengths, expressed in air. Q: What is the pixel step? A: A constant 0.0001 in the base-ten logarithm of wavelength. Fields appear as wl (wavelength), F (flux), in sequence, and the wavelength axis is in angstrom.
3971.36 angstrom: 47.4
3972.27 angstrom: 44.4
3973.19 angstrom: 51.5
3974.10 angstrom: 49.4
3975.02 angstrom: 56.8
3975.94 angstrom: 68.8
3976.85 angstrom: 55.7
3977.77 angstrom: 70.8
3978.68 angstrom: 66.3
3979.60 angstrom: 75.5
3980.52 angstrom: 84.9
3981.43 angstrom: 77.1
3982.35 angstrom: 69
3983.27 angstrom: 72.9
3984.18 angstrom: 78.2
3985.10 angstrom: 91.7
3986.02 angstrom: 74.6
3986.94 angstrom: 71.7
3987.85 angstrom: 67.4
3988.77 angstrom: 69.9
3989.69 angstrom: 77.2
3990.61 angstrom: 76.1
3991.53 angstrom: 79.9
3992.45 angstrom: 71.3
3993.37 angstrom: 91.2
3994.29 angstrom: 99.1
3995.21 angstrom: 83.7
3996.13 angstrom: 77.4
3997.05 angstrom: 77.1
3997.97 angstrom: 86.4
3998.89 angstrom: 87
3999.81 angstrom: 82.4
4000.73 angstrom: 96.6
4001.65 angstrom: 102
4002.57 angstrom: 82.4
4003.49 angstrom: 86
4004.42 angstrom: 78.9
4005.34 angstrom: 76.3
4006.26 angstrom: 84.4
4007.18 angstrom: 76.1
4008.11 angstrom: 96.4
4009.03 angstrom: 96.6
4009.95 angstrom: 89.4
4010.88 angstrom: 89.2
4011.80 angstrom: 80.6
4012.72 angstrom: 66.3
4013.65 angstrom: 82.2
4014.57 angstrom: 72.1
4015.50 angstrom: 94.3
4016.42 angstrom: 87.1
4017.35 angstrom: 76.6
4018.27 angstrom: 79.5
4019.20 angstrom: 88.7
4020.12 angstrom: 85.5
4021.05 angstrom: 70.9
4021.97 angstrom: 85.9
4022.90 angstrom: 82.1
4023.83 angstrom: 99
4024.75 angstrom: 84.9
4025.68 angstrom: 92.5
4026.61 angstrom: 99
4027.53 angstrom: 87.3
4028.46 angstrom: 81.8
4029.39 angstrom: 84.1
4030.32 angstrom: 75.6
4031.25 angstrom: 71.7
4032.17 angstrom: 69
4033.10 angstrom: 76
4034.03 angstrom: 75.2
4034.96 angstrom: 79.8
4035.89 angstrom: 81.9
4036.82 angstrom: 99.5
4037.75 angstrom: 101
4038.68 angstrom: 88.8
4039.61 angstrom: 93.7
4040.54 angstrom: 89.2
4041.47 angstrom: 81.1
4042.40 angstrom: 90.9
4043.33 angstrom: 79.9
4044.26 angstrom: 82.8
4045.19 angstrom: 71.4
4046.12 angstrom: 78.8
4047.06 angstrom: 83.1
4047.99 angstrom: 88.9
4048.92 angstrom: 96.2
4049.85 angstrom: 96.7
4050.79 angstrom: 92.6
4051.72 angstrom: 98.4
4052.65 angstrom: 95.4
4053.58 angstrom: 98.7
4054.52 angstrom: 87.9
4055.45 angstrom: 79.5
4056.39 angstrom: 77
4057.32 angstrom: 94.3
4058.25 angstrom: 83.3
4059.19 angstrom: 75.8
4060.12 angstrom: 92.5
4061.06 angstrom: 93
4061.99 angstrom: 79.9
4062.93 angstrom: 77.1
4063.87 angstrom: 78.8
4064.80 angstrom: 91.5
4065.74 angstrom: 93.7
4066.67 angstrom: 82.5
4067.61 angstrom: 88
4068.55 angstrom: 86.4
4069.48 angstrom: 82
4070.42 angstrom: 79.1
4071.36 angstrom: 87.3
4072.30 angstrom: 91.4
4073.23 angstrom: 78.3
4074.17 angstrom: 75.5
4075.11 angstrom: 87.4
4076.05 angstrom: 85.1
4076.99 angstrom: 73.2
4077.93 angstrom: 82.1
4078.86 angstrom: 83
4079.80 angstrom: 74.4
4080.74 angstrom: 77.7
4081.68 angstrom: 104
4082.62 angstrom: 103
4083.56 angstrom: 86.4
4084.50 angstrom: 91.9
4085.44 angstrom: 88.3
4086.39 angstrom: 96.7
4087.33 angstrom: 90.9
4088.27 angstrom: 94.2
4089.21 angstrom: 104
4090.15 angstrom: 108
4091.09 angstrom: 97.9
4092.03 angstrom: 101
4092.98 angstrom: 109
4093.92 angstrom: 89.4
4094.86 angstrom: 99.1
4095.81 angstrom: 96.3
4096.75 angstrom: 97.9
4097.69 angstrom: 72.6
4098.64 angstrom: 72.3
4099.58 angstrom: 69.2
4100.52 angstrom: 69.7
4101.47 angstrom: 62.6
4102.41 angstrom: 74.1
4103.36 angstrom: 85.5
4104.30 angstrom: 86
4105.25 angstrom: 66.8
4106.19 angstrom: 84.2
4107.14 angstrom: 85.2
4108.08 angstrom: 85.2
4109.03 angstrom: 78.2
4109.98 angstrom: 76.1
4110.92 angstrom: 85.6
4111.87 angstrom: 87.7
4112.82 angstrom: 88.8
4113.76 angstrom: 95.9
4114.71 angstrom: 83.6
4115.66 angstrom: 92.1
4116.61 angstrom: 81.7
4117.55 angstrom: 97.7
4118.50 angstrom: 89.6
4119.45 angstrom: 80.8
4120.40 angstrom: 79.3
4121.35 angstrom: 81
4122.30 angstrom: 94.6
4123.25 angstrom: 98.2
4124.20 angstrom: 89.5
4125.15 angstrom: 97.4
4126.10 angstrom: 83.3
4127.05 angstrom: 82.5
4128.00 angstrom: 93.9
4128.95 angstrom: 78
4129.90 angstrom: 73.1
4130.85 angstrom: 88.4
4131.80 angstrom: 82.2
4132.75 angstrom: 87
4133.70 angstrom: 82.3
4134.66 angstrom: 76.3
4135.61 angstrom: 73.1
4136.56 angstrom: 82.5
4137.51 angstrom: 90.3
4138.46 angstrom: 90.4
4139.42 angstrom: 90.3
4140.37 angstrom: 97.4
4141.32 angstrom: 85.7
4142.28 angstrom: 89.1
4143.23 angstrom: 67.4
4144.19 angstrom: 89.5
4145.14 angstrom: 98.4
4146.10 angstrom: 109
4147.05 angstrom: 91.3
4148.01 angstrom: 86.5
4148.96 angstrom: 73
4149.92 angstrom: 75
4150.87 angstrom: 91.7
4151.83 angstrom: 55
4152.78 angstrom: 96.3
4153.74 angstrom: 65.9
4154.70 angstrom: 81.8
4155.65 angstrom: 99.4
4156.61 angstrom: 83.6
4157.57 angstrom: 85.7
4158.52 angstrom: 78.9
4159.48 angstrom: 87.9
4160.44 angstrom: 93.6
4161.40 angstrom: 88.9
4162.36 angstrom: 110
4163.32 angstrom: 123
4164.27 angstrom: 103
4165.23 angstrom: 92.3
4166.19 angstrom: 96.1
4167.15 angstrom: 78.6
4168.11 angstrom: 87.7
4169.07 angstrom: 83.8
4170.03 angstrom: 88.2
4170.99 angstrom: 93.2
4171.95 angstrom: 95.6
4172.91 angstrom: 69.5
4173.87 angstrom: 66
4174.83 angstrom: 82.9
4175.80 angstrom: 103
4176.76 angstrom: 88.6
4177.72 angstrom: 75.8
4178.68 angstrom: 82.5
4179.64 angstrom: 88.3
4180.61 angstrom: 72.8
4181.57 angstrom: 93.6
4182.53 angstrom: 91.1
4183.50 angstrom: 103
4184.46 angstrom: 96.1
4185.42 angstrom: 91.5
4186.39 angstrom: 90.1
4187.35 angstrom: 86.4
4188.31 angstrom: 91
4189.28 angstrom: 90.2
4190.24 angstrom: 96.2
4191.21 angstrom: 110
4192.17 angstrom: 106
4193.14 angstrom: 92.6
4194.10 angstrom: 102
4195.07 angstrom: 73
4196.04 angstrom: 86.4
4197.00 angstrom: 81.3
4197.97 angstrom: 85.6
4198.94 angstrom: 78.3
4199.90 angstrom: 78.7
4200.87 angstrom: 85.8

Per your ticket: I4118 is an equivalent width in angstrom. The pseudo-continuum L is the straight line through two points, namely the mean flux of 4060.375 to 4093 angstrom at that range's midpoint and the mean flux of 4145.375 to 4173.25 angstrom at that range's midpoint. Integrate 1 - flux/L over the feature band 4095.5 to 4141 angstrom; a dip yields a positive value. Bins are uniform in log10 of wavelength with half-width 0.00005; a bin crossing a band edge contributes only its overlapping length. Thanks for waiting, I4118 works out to 2.29 angstrom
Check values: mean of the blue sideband 88.4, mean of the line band 84.1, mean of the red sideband 88.6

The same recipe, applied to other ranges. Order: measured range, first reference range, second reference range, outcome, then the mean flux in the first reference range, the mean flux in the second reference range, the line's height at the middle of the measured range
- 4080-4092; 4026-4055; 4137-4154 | -1.2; 86.4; 85.9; 86.2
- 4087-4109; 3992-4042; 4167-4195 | 0.1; 84.7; 89.4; 87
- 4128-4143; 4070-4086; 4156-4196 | 0.7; 85.2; 90.5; 88.3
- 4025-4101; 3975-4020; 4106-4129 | -2.7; 80.3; 87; 84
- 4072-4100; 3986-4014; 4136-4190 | -1.2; 82.6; 88.2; 85.5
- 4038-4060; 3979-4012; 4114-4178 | -0.9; 82.1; 87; 83.8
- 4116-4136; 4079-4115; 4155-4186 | 0.7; 87.3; 89.8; 88.3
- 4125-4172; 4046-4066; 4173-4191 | 0.4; 87.9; 88.2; 88.1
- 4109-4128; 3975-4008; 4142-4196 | -0.3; 78.9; 88.9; 86.1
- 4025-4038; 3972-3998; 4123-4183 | -1.2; 72.9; 86.9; 76.8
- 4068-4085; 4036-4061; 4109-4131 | 0.5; 88.3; 86.7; 87.7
